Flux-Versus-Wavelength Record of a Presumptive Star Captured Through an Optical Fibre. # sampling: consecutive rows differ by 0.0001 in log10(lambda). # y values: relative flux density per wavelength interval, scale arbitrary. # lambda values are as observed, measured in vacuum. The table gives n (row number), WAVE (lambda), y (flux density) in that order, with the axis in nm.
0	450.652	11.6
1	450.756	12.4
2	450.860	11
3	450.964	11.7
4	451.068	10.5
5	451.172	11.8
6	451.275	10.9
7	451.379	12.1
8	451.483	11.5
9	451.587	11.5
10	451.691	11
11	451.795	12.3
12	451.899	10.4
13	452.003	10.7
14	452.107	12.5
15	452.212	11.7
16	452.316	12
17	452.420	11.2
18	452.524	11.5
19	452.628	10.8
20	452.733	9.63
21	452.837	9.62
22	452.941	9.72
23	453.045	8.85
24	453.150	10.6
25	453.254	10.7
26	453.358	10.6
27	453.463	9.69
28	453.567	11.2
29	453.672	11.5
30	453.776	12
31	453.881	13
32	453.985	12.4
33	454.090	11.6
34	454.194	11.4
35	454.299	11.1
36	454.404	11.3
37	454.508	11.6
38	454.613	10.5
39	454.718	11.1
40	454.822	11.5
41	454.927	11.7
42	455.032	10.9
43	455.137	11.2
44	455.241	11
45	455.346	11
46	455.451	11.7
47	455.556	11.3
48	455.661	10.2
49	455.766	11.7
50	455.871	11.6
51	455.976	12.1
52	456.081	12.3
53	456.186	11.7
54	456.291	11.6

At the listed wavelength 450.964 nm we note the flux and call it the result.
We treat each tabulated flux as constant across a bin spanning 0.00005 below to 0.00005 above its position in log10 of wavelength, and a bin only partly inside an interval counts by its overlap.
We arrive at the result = 11.7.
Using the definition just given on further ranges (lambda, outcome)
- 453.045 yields 8.85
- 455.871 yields 11.6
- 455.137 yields 11.2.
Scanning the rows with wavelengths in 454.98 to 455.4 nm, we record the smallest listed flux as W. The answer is 10.9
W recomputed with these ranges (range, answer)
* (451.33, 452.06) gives 10.4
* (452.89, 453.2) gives 8.85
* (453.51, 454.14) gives 11.2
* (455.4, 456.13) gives 10.2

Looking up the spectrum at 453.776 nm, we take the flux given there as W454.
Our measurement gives 12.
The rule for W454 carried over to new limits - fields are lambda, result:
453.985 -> 12.4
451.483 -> 11.5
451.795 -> 12.3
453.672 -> 11.5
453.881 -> 13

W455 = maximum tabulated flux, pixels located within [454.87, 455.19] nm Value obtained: 11.7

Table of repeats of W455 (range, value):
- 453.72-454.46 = 13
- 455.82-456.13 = 12.3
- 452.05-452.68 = 12.5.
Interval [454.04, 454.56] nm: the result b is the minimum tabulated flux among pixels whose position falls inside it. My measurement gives 11.1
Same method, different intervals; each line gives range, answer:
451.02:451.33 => 10.5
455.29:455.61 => 11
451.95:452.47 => 10.7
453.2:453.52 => 9.69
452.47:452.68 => 10.8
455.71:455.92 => 11.6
